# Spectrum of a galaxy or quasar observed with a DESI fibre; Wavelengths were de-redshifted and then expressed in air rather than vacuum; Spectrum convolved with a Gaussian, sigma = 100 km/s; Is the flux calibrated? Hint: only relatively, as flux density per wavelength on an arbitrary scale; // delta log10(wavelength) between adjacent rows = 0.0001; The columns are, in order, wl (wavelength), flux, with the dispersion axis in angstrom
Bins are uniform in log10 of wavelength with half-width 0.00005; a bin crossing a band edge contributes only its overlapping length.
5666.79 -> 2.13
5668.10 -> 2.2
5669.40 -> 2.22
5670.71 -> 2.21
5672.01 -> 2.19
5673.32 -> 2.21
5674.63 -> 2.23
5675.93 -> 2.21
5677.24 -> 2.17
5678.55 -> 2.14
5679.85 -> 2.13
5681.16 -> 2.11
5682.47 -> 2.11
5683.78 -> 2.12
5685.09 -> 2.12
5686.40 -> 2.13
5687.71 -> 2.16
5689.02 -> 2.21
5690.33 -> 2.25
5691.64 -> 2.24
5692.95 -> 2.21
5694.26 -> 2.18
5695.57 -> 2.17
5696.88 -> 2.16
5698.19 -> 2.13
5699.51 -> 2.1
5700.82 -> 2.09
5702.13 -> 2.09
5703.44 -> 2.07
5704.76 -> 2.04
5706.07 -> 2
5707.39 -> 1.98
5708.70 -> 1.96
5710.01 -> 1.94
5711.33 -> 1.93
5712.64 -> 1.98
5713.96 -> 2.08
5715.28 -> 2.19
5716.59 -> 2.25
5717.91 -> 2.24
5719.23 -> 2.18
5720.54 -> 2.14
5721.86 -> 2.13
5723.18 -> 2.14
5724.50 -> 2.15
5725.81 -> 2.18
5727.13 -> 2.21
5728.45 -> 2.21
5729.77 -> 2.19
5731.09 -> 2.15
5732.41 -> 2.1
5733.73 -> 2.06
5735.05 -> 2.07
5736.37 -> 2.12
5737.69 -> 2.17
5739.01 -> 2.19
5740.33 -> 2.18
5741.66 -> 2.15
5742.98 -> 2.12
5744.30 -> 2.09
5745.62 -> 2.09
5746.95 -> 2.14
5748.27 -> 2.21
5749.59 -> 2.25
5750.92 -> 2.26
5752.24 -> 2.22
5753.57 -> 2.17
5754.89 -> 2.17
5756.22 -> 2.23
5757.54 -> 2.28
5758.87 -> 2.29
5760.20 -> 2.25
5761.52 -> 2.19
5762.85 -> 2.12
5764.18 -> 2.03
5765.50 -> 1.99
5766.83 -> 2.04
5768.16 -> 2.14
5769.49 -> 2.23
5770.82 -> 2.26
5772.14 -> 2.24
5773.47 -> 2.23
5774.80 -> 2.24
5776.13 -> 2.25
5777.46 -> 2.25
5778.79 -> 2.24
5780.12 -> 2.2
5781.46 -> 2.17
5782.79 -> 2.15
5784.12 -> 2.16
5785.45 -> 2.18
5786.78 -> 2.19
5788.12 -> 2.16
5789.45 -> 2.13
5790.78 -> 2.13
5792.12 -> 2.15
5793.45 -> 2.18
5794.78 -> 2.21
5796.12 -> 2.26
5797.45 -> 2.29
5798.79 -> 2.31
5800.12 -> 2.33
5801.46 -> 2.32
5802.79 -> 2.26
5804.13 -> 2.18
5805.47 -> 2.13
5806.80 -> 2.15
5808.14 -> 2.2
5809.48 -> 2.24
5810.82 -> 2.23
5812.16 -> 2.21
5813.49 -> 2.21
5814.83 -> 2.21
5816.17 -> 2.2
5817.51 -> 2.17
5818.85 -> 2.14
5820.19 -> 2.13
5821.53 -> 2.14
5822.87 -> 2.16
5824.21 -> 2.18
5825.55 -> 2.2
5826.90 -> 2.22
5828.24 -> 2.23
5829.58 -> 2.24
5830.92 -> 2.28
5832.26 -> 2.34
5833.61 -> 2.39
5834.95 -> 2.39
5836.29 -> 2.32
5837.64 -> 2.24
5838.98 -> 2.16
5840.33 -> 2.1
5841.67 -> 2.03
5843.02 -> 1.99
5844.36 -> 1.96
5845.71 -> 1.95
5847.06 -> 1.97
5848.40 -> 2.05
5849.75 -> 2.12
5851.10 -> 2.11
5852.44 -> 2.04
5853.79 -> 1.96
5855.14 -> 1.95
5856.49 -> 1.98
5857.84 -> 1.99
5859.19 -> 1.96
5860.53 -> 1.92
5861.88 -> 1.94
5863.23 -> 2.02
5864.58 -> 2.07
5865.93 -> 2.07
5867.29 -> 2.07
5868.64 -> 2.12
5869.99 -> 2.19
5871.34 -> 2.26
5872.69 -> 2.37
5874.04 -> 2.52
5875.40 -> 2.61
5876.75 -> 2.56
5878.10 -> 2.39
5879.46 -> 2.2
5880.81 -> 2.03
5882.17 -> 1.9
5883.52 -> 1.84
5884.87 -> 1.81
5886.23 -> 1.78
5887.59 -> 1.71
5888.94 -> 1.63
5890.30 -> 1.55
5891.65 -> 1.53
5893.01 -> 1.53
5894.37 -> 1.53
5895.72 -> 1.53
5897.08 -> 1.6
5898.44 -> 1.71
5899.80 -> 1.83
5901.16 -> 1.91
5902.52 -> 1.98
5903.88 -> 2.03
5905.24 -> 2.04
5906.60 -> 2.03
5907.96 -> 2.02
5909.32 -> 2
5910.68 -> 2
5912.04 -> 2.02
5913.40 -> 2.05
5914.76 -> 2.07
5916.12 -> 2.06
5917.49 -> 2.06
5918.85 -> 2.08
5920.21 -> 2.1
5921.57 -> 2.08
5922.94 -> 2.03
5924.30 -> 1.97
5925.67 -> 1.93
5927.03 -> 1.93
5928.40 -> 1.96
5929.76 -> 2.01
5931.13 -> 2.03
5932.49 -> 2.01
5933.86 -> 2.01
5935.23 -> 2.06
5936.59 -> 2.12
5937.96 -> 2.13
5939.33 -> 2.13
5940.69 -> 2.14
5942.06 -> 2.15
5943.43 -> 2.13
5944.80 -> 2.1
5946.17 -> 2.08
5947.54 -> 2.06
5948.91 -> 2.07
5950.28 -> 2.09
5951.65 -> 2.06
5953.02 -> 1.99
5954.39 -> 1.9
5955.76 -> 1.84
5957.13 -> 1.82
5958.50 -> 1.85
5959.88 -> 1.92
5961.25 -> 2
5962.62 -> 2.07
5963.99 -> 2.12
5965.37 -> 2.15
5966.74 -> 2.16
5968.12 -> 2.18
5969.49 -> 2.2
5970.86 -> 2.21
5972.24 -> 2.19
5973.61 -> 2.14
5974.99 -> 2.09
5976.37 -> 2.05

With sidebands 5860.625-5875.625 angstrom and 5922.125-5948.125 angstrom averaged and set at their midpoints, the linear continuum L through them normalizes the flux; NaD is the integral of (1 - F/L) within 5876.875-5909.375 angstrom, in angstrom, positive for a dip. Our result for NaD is 4.34 angstrom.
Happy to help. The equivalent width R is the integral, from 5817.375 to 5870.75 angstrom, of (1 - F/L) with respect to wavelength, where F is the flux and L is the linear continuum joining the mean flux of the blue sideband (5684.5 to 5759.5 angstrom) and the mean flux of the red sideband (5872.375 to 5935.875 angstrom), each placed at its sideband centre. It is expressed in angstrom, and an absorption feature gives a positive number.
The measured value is -2.3 angstrom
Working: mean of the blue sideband 2.14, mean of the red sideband 1.97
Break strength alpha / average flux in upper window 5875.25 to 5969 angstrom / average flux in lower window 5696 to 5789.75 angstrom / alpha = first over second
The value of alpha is 0.92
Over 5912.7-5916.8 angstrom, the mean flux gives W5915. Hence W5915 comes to 2.06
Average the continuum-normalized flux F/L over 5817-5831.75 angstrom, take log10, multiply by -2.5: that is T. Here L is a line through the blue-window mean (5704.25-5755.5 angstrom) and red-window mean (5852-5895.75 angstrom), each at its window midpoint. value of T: -0.08 mag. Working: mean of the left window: 2.13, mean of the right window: 1.99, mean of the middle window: 2.19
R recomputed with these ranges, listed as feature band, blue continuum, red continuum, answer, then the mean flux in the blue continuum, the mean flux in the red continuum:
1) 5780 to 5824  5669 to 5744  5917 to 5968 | -2.1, 2.14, 2.04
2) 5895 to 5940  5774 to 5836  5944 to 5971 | 2.2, 2.22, 2.04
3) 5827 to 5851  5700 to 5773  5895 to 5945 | -1.2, 2.14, 2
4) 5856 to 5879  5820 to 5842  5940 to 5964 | -0.2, 2.23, 2.02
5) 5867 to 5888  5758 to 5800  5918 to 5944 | -0.5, 2.19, 2.05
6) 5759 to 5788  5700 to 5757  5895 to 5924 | -1.3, 2.13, 1.96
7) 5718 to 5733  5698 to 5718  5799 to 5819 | -0.6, 2.06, 2.22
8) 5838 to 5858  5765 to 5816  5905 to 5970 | 1.0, 2.2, 2.04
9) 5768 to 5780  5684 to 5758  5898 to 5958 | -0.7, 2.14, 2.02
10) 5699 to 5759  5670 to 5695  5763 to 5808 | 1.4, 2.18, 2.19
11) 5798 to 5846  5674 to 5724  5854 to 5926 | -3.9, 2.12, 1.98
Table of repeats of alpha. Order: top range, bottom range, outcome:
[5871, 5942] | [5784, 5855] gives 0.91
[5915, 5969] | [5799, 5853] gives 0.94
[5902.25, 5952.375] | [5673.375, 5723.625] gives 0.96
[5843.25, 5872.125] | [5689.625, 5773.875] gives 0.95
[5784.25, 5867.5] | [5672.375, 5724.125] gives 1.01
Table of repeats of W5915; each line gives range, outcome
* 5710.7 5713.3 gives 1.96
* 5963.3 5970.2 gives 2.16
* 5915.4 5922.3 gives 2.07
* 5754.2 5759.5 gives 2.24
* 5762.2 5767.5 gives 2.04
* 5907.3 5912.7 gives 2.01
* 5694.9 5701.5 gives 2.13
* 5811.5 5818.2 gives 2.2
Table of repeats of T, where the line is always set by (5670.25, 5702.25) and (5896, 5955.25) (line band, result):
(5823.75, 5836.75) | -0.10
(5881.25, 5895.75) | 0.21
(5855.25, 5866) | 0.04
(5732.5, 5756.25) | -0.02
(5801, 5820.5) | -0.06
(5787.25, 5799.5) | -0.05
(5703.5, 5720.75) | 0.04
